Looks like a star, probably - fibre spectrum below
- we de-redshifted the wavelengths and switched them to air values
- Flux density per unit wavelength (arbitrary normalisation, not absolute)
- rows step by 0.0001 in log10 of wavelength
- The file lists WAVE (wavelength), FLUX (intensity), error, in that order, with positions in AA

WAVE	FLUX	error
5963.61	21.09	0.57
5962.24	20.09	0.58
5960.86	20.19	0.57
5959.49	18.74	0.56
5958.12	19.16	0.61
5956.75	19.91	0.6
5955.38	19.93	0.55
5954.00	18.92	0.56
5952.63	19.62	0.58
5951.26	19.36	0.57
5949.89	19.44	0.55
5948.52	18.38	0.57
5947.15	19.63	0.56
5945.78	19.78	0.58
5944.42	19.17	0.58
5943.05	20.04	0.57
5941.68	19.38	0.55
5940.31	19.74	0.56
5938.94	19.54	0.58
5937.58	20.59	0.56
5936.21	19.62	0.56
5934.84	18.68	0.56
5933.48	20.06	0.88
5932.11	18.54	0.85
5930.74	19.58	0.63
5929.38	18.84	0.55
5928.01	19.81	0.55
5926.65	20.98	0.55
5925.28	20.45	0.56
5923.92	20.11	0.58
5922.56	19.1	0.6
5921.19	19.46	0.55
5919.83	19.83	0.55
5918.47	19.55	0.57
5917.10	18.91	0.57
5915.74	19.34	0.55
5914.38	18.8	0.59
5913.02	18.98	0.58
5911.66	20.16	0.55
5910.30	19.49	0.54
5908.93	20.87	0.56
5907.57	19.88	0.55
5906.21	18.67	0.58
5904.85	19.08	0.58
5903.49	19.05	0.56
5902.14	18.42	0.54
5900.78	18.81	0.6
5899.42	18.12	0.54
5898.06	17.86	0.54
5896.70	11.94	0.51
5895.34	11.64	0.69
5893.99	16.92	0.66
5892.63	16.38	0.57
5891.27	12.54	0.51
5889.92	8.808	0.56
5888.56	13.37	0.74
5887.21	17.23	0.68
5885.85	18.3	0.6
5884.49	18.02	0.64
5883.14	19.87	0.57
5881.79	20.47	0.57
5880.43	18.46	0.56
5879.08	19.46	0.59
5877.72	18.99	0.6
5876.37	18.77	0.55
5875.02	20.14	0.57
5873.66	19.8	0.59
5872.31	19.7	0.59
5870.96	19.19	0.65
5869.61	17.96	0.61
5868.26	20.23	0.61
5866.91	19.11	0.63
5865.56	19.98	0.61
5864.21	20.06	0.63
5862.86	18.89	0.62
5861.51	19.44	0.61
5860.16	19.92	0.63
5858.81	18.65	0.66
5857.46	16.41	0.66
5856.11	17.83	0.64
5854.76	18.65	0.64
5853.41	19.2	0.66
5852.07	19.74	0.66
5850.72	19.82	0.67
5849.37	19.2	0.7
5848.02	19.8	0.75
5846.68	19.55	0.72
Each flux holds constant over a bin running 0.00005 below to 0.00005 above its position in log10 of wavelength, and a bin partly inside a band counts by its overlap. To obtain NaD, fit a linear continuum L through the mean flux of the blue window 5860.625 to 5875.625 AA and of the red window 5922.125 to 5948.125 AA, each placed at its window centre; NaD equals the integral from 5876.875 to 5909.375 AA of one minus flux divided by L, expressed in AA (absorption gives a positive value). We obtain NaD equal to 3.9 AA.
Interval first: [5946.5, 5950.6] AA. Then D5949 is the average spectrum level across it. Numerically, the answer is 19.1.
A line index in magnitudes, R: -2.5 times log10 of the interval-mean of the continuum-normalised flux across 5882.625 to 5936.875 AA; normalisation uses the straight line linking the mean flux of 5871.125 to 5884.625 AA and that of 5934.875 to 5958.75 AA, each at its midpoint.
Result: 0.08 mag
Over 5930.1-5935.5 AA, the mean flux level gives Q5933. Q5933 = 19.2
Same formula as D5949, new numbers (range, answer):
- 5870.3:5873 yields 19.5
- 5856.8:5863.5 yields 18.7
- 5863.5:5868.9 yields 19.8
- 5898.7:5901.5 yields 18.4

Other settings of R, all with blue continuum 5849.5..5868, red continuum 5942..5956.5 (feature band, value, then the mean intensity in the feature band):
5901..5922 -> 0.00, 19.4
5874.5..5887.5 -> 0.01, 19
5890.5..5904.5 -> 0.19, 16.2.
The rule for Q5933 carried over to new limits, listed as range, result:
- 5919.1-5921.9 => 19.6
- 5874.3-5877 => 19.4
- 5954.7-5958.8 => 19.7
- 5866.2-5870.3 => 19.1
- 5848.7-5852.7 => 19.6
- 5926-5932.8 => 19.5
